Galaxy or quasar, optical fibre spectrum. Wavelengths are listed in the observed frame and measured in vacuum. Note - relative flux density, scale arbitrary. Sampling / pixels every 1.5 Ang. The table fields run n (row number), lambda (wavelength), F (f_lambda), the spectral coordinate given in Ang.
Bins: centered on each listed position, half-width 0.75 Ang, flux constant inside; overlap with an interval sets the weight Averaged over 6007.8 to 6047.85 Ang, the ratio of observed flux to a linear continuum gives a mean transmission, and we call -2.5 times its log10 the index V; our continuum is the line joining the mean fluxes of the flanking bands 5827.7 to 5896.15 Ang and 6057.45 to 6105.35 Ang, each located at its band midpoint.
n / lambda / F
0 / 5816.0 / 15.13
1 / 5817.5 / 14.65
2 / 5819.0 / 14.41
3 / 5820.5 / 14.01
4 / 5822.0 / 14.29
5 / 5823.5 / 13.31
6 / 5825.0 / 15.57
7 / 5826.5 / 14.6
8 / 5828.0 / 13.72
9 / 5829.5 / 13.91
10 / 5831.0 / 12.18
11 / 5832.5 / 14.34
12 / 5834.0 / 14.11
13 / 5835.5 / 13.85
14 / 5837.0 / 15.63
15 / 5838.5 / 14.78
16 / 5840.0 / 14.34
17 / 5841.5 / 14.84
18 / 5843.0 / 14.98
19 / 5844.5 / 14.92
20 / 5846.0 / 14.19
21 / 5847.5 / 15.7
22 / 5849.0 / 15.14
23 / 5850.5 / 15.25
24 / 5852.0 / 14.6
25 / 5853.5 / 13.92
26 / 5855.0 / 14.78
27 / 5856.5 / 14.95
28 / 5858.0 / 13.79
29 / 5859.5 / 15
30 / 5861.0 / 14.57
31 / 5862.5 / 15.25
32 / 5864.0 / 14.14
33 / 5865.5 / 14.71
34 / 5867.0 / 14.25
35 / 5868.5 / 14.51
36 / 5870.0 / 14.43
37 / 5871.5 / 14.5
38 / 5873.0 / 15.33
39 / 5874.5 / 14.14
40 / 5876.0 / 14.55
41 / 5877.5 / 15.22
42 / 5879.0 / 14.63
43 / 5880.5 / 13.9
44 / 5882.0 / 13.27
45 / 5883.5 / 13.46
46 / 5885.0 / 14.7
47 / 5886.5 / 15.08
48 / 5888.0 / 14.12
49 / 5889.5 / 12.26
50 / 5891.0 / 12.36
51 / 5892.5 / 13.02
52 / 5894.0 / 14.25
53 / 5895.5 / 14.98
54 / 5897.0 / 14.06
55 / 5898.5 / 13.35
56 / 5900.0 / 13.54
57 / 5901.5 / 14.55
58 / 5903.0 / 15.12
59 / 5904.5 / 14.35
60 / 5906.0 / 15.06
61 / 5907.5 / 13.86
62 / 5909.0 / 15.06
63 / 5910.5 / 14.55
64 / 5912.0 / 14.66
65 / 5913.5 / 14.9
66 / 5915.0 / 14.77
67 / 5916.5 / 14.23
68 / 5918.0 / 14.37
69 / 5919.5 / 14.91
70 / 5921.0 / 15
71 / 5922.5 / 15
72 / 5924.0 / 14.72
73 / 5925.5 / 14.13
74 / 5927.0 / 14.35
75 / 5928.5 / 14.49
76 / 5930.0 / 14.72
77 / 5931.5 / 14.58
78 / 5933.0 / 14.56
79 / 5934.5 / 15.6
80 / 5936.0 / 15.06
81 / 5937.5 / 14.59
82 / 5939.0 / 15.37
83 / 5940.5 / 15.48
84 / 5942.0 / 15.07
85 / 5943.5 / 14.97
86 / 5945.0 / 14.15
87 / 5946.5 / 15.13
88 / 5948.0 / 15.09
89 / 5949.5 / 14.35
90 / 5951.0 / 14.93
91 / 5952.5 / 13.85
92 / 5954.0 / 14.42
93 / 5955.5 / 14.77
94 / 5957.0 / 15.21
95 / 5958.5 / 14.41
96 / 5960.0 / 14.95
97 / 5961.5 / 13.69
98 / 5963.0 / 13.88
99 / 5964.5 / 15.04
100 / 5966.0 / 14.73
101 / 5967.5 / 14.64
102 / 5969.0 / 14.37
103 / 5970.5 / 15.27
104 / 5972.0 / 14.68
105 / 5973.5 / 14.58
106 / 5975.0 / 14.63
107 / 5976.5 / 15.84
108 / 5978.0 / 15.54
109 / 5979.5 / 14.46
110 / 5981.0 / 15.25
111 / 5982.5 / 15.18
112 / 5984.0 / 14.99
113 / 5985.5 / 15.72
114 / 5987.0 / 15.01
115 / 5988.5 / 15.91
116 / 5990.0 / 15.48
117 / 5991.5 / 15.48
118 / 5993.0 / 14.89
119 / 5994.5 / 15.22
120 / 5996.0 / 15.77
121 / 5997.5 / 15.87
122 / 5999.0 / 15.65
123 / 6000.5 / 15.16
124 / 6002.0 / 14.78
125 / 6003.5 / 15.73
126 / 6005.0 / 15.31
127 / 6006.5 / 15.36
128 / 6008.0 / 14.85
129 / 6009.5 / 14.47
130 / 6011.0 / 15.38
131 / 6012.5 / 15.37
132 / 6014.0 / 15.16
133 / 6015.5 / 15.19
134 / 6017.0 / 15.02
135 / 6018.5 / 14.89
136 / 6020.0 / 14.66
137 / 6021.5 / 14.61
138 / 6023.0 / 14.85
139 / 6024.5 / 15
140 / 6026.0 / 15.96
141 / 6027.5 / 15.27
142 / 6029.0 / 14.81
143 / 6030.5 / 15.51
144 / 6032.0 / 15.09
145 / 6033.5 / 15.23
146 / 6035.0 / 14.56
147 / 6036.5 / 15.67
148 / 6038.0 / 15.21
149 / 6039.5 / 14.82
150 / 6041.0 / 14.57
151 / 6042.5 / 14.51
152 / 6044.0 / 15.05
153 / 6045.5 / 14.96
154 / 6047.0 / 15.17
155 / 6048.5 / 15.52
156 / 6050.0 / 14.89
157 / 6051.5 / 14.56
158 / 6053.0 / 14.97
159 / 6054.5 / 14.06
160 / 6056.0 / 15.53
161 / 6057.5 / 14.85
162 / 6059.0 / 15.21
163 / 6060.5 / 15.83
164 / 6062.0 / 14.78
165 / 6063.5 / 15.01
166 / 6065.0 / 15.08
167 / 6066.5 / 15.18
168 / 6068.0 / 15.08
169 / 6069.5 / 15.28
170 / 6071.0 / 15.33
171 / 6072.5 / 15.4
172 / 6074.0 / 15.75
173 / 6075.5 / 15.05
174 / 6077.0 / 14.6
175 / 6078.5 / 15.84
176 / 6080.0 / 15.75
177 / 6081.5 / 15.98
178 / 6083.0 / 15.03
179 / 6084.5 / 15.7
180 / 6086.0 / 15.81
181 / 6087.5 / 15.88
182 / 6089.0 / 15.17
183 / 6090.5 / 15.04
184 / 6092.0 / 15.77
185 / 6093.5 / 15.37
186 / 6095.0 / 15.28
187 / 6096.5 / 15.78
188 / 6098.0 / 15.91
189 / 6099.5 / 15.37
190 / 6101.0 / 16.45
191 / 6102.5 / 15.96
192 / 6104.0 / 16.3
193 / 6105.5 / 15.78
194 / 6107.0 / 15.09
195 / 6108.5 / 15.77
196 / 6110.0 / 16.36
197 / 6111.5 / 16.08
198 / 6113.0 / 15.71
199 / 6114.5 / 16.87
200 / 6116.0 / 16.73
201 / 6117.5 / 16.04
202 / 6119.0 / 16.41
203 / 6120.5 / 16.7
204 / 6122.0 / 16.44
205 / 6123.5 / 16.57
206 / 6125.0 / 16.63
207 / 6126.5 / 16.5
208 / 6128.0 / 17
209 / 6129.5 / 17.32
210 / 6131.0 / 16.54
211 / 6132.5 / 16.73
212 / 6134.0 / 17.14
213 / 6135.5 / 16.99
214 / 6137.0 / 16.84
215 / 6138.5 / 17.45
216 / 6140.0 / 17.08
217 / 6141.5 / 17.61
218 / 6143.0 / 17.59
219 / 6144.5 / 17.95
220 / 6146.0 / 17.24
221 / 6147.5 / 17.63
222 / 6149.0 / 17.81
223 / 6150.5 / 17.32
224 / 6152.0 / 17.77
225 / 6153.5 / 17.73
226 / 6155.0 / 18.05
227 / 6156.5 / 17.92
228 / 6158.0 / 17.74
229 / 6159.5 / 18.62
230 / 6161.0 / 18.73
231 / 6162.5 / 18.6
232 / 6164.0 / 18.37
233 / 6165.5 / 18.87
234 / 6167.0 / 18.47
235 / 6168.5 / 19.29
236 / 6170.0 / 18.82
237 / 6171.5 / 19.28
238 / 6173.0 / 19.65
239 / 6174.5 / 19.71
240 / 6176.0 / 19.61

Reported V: 0.01 mag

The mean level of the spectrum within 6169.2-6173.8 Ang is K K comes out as 19.3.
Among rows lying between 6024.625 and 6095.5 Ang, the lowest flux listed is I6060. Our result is 14.06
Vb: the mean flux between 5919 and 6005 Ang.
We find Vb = 14.9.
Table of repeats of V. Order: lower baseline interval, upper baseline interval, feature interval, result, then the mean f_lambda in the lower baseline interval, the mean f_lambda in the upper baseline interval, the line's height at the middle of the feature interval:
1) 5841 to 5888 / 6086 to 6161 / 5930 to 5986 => 0.04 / 14.6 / 16.7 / 15.3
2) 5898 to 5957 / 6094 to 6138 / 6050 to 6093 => 0.05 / 14.7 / 16.3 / 15.9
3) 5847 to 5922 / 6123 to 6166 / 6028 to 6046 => 0.09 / 14.4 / 17.5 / 16.2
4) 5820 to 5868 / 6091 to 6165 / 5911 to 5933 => 0.04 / 14.5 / 16.9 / 15.1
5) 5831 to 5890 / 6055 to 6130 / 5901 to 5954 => 0.01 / 14.5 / 15.8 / 14.9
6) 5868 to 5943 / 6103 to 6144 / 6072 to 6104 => 0.05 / 14.5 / 16.6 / 16.3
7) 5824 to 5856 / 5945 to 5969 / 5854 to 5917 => 0.02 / 14.5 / 14.6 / 14.6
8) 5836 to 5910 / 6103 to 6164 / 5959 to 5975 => 0.06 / 14.4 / 17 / 15.4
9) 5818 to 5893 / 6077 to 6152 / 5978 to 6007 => 0.01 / 14.4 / 16.4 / 15.4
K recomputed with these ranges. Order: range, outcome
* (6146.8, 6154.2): 17.7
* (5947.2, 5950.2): 14.7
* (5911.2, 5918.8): 14.6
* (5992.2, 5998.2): 15.4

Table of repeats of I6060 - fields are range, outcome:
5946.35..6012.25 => 13.69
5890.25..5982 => 12.36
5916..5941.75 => 14.13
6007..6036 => 14.47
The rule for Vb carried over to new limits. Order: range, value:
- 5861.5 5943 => 14.5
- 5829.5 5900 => 14.3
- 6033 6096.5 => 15.2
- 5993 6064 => 15.1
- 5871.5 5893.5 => 14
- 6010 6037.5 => 15.1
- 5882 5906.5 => 14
